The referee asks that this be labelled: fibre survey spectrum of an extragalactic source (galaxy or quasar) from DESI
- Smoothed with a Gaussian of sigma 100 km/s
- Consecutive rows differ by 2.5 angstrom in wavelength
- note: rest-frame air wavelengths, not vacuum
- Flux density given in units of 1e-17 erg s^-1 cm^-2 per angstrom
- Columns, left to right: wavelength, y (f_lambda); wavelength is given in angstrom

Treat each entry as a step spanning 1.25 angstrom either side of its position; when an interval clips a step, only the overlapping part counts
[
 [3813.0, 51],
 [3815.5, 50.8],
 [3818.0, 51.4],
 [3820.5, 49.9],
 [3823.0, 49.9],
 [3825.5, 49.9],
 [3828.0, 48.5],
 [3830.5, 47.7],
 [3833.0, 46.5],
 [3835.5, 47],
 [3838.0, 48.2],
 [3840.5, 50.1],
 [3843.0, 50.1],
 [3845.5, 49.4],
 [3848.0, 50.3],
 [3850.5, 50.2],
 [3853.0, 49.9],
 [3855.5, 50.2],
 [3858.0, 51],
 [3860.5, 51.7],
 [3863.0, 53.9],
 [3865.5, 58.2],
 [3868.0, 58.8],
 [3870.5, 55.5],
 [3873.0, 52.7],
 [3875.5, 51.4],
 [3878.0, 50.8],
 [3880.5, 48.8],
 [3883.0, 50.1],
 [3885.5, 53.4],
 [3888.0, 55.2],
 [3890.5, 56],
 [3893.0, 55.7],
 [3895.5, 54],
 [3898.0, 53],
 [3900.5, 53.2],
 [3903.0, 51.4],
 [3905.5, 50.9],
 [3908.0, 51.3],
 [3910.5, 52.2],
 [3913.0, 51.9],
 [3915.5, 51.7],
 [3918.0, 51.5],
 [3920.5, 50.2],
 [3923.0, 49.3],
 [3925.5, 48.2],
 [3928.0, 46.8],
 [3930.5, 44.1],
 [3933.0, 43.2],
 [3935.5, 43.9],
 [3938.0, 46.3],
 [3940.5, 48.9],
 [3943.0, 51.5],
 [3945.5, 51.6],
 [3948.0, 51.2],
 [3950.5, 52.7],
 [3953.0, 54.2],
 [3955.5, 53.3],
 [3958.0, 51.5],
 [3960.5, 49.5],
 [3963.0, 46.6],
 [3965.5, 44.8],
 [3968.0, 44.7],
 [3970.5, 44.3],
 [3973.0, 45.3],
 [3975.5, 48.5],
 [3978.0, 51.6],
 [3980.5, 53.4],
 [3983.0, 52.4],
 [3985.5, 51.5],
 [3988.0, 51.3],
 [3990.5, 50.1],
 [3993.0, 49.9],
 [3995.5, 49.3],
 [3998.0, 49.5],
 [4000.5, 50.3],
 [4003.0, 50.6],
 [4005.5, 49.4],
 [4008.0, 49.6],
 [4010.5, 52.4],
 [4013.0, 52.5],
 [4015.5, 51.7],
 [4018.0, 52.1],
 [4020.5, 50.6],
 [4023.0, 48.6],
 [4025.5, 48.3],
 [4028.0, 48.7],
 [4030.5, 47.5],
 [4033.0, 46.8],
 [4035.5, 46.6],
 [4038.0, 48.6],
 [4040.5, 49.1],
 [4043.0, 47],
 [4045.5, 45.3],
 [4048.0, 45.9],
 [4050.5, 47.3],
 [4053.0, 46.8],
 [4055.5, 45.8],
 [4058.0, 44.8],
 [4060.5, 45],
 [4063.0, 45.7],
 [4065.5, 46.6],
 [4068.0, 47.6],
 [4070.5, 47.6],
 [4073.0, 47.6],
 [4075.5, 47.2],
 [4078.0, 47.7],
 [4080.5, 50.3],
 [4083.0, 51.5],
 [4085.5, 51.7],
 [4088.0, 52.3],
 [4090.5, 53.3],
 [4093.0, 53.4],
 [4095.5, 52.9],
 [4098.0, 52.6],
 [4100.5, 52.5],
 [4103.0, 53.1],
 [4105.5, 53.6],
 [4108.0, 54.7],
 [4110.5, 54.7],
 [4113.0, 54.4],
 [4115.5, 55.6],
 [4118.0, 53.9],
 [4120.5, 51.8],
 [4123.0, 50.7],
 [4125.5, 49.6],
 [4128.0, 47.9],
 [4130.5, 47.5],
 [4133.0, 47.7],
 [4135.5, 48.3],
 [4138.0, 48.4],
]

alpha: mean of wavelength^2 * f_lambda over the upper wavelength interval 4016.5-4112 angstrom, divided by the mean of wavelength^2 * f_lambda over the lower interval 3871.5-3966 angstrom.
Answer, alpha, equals 1.05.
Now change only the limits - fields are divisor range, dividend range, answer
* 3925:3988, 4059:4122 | 1.12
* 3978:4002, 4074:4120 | 1.09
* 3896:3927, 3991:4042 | 1.02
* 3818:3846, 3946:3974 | 1.07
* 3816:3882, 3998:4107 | 1.07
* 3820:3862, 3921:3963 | 1.05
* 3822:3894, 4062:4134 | 1.12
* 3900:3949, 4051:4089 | 1.04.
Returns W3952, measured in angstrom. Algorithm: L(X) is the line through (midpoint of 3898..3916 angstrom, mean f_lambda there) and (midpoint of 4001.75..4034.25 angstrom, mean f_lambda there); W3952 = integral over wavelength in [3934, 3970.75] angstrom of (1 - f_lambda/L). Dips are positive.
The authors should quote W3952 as 1.4 angstrom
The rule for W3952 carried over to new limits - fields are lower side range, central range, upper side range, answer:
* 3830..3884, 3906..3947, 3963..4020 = 1.2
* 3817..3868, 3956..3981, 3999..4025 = 1.3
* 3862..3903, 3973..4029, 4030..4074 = -1.9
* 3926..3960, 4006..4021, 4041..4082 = -1.1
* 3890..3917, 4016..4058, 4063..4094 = 2.1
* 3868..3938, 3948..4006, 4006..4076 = -0.5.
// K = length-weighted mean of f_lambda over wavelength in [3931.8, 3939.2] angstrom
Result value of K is 44.5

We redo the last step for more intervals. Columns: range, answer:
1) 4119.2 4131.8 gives 49.5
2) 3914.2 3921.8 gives 51.1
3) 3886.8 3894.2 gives 55.6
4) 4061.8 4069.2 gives 46.6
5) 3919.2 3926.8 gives 49.2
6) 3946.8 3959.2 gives 52.6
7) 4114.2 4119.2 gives 54.8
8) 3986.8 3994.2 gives 50.4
